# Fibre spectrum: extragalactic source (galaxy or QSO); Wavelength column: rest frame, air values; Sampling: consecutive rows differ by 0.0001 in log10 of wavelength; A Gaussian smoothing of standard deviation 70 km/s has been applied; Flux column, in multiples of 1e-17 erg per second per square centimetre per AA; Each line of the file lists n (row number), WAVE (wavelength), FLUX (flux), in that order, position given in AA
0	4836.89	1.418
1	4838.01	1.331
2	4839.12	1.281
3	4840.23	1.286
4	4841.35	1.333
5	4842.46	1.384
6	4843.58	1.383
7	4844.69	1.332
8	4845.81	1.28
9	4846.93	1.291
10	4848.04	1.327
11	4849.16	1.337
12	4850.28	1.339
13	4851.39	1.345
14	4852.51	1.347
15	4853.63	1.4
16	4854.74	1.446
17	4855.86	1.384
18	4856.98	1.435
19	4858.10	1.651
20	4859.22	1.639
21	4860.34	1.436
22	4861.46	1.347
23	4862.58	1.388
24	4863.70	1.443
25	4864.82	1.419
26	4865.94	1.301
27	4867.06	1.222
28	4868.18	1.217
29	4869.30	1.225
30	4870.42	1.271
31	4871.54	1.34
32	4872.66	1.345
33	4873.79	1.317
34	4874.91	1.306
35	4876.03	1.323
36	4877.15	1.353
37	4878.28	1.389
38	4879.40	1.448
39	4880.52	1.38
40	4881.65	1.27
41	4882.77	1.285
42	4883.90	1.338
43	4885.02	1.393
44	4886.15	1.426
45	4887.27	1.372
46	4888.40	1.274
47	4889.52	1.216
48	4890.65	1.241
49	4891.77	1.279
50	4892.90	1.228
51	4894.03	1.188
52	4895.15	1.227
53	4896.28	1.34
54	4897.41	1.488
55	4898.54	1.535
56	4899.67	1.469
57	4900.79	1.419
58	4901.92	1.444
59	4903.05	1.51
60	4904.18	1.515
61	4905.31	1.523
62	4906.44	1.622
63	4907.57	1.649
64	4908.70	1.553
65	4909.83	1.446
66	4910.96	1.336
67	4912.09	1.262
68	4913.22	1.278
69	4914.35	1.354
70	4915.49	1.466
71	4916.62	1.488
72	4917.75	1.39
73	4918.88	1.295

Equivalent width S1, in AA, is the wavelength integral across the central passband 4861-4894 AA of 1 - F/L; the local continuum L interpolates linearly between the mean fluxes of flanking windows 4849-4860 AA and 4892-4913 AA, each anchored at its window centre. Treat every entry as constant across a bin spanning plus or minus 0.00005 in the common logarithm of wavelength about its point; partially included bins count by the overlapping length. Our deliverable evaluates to 2.6 AA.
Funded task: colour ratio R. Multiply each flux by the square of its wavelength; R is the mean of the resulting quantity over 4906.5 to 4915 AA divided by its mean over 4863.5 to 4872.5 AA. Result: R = 1.11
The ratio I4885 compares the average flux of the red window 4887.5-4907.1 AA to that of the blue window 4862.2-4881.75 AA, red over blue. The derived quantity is 1.0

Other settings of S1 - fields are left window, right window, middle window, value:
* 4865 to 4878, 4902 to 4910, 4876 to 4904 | 1.4 AA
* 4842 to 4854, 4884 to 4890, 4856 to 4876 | -0.4 AA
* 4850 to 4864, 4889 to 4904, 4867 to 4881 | 0.8 AA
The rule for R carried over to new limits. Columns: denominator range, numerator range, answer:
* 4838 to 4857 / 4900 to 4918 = 1.11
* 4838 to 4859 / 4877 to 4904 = 1.01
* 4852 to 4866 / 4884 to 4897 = 0.91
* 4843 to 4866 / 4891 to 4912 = 1.04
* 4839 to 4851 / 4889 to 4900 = 1.01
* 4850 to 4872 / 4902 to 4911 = 1.13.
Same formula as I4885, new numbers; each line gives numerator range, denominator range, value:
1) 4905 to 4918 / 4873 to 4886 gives 1.07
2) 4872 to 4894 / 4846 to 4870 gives 0.96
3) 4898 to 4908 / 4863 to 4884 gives 1.15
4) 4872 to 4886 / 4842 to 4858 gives 0.99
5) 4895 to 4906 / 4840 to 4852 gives 1.09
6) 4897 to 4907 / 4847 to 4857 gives 1.10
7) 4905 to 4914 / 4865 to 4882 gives 1.10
